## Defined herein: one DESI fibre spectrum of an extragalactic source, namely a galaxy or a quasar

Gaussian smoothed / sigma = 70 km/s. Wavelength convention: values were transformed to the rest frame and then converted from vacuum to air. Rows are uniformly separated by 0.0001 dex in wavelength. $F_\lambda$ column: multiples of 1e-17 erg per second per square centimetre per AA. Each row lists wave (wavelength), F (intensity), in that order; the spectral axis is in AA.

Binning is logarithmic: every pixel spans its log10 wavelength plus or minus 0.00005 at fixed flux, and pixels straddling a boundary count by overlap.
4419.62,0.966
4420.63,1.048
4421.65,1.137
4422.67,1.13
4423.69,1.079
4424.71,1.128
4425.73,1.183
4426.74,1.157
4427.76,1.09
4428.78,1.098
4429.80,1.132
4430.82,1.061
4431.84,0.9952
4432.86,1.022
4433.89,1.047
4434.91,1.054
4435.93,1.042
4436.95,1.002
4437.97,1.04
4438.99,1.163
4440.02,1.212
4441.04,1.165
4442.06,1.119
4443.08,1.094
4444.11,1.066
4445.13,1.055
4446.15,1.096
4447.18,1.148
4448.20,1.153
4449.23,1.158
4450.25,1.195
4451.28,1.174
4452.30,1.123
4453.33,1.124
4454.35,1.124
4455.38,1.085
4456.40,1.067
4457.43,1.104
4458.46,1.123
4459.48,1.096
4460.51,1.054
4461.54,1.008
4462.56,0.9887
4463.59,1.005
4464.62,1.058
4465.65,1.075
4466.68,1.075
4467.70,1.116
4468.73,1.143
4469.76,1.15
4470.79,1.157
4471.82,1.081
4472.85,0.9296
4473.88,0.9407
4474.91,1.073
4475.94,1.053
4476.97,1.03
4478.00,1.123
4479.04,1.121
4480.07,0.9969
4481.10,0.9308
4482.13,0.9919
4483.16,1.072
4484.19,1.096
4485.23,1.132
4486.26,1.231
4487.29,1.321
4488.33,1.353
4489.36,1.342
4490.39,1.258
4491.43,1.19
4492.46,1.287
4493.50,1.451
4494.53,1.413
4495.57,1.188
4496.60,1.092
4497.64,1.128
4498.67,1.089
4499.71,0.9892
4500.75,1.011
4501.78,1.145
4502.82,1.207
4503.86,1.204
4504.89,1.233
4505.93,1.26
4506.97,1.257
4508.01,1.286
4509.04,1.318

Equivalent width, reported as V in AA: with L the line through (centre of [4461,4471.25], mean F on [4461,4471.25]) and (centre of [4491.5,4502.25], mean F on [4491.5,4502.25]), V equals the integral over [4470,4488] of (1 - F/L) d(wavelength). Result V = 0.7 AA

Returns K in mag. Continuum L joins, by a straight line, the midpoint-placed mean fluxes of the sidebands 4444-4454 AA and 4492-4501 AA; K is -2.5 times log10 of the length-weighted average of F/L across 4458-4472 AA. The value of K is 0.07 mag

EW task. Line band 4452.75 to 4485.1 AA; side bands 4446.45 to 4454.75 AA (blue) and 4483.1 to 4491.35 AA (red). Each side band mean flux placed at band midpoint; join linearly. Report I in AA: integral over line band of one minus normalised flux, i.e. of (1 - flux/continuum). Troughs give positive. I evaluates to 3.4 AA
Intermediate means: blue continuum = 1.15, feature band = 1.07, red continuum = 1.23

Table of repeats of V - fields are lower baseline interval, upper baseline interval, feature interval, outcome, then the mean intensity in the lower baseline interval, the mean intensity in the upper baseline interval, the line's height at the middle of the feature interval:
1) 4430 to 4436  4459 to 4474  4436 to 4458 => -1.40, 1.04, 1.06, 1.05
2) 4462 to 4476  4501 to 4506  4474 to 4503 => -0.34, 1.06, 1.2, 1.14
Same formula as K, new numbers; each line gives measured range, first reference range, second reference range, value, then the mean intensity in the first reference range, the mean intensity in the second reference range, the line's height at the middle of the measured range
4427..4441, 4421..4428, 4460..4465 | 0.024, 1.13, 1.02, 1.1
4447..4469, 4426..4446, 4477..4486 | -0.024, 1.09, 1.06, 1.07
